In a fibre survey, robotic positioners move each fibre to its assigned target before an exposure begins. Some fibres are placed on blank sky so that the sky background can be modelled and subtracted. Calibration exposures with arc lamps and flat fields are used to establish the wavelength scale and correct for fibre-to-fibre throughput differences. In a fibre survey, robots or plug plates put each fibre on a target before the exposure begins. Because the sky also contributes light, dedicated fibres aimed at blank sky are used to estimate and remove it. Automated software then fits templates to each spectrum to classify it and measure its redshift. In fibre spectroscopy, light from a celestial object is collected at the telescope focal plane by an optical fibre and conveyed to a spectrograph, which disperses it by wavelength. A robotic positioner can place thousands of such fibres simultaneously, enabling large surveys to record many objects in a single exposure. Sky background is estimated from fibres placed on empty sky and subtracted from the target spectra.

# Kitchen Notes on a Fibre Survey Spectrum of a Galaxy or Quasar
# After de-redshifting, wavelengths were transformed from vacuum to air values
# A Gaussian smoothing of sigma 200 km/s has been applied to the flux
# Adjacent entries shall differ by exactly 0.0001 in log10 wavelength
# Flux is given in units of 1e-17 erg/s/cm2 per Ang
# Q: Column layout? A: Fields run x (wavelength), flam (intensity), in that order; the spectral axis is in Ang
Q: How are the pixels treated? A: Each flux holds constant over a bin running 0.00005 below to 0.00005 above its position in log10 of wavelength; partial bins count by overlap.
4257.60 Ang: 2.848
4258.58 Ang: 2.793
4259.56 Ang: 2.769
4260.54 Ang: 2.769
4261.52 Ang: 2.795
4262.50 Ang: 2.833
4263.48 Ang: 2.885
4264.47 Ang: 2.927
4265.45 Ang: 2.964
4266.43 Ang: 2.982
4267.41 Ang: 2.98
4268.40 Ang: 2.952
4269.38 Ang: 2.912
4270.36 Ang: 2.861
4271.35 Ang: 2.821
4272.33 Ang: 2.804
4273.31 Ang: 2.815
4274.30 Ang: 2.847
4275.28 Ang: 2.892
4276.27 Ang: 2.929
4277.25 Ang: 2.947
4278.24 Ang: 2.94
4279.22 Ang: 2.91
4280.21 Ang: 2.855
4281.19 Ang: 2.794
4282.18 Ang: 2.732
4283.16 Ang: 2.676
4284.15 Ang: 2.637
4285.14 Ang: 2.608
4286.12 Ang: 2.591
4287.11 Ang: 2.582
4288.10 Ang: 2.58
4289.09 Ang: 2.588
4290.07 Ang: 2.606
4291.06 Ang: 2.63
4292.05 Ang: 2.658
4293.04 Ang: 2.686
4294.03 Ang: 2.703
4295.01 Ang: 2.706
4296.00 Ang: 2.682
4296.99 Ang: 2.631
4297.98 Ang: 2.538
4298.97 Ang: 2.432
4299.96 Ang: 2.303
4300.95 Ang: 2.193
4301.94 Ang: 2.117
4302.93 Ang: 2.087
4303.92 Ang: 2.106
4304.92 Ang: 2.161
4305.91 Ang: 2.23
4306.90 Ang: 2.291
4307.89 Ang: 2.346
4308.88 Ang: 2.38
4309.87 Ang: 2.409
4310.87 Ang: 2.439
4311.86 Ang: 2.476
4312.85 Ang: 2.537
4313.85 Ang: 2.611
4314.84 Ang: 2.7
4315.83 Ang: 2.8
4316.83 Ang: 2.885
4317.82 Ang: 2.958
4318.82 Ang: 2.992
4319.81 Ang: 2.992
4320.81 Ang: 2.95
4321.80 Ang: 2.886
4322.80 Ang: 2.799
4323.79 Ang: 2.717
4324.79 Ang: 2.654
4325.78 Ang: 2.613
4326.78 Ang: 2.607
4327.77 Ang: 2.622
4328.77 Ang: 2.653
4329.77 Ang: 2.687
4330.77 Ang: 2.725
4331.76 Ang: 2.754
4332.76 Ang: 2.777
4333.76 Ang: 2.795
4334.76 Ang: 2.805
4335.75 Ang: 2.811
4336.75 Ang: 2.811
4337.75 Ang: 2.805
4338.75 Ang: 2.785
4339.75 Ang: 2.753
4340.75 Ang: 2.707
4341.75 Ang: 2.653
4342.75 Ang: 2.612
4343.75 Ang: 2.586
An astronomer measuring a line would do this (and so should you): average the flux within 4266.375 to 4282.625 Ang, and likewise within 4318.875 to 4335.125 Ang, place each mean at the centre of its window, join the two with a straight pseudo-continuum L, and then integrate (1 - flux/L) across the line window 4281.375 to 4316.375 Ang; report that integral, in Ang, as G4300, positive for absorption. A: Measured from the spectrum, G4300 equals 3.98 Ang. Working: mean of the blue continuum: 2.88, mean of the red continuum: 2.76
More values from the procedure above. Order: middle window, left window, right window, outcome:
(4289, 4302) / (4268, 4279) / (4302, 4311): -0.4 Ang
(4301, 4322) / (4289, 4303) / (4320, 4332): 0.8 Ang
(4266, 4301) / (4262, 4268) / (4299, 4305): -2.5 Ang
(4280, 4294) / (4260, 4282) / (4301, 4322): 0.4 Ang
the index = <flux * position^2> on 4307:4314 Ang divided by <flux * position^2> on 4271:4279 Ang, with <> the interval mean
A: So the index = 0.9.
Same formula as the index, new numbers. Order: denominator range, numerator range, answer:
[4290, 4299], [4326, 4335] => 1.04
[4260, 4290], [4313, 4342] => 1.01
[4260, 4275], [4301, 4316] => 0.84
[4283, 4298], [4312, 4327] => 1.07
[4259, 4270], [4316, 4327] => 1.00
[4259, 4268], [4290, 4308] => 0.86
